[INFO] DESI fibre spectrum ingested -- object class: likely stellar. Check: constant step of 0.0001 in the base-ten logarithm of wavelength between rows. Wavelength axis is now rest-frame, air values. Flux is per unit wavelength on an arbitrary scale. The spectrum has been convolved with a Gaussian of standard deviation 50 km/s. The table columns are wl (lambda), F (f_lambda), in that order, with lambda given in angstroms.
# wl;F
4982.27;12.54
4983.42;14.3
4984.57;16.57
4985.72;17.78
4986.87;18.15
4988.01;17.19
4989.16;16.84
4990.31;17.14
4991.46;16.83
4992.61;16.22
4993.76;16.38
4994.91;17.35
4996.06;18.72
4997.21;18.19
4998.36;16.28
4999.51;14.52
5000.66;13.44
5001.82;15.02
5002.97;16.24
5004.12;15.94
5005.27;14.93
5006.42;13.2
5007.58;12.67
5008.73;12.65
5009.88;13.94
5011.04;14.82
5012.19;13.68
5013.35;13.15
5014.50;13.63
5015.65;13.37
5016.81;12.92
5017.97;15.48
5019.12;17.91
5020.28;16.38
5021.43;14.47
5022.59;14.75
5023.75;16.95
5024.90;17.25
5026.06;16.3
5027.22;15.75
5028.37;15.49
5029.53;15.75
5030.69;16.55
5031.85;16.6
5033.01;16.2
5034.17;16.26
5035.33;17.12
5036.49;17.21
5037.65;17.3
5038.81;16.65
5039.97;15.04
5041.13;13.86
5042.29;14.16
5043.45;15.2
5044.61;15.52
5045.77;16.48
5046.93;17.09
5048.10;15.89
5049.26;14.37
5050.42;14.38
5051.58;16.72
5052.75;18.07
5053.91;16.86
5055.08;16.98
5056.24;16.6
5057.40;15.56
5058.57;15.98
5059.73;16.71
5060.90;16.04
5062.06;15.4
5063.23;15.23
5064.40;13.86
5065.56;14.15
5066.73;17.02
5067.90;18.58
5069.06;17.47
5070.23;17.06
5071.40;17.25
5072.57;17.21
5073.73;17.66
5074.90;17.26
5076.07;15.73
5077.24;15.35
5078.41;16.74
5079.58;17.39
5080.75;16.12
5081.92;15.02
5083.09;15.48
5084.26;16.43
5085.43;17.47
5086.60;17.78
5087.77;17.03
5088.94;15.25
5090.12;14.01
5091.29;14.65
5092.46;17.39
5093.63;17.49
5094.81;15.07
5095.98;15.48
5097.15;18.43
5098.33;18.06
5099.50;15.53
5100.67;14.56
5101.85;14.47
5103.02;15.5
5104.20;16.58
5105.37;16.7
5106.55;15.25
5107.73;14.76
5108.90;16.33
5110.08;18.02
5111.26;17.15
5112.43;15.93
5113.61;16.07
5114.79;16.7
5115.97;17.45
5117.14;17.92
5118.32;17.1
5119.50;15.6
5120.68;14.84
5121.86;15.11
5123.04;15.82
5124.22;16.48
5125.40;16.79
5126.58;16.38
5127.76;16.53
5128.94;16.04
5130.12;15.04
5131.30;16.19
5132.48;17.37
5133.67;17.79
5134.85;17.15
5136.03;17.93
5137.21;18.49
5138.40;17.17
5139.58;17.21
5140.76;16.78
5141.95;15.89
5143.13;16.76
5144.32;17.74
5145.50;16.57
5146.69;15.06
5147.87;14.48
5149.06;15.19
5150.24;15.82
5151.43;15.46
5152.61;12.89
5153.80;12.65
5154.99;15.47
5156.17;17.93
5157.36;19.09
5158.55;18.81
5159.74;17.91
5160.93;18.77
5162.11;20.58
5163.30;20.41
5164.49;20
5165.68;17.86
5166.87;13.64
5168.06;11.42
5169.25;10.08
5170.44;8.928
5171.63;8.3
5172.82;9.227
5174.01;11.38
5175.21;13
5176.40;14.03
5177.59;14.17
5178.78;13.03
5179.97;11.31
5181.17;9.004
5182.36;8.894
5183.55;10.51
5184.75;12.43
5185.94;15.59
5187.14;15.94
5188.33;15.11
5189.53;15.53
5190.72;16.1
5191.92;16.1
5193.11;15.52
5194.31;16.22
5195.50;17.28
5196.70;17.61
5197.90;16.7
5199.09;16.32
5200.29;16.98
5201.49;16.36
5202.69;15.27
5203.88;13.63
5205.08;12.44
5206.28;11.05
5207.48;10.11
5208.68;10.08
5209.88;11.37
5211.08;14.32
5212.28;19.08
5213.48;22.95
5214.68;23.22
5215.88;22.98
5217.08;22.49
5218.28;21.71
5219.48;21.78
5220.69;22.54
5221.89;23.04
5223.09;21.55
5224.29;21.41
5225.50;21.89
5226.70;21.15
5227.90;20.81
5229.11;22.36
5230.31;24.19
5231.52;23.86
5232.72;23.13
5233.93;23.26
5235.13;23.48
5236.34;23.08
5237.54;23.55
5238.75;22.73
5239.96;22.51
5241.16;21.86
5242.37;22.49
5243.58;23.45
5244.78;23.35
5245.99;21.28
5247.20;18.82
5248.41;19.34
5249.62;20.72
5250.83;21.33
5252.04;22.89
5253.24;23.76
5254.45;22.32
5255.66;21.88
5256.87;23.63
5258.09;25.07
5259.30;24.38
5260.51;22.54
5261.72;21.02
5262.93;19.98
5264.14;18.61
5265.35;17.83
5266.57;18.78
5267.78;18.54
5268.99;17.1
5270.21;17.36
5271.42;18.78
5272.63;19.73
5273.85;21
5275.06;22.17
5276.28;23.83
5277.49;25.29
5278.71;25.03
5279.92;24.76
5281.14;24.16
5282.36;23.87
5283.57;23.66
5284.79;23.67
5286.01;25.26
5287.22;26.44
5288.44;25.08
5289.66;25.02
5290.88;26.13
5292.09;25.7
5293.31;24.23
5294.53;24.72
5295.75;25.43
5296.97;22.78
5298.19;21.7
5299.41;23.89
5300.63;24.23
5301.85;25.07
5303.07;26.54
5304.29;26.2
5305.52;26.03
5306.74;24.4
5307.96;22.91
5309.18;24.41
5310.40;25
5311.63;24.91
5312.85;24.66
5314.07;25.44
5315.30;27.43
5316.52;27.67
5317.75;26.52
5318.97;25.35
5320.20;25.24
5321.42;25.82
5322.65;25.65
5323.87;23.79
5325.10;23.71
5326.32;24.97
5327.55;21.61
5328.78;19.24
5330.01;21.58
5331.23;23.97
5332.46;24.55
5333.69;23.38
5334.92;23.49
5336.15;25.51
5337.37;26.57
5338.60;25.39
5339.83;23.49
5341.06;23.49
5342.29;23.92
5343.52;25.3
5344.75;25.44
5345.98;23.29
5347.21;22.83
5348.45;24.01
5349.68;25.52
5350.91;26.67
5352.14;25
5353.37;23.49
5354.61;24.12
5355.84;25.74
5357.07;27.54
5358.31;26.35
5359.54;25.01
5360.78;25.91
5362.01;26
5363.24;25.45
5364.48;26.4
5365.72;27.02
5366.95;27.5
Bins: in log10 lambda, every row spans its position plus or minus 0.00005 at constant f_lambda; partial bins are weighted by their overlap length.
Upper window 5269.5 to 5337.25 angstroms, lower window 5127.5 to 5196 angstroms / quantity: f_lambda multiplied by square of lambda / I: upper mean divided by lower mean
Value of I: 1.68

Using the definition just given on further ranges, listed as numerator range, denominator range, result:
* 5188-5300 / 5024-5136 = 1.37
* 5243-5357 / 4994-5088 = 1.64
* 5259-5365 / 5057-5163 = 1.58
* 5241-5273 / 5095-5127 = 1.37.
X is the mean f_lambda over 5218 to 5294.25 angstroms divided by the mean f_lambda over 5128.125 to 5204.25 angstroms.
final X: 1.46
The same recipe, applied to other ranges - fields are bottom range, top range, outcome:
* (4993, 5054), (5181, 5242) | 1.17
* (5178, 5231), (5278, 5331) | 1.46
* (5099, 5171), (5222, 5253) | 1.37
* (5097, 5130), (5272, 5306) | 1.50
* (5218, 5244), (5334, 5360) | 1.10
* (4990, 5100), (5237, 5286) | 1.37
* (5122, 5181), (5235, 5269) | 1.40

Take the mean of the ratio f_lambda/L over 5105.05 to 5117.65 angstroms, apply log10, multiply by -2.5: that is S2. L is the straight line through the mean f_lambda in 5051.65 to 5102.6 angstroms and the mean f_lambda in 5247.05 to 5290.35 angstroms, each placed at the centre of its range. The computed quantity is 0.05 mag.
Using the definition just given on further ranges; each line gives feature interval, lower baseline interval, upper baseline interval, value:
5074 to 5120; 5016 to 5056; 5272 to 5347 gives 0.10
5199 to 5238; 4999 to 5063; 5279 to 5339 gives 0.12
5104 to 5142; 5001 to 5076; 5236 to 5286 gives 0.09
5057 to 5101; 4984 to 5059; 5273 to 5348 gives 0.08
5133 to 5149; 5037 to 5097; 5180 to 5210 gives -0.12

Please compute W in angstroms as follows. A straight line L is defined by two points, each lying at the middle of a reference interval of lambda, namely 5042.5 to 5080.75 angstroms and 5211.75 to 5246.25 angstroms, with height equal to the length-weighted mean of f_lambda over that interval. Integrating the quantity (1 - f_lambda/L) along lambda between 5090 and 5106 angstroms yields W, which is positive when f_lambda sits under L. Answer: 1.4 angstroms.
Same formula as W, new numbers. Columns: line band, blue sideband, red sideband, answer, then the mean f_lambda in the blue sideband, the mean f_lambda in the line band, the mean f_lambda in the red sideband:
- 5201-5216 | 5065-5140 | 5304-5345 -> 3.69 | 16.5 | 15.4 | 24.6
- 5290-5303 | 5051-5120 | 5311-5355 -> -0.65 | 16.4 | 24.5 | 24.5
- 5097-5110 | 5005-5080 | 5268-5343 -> 1.23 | 15.8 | 16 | 24.1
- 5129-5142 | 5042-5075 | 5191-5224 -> -0.13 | 16.2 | 17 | 17.4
